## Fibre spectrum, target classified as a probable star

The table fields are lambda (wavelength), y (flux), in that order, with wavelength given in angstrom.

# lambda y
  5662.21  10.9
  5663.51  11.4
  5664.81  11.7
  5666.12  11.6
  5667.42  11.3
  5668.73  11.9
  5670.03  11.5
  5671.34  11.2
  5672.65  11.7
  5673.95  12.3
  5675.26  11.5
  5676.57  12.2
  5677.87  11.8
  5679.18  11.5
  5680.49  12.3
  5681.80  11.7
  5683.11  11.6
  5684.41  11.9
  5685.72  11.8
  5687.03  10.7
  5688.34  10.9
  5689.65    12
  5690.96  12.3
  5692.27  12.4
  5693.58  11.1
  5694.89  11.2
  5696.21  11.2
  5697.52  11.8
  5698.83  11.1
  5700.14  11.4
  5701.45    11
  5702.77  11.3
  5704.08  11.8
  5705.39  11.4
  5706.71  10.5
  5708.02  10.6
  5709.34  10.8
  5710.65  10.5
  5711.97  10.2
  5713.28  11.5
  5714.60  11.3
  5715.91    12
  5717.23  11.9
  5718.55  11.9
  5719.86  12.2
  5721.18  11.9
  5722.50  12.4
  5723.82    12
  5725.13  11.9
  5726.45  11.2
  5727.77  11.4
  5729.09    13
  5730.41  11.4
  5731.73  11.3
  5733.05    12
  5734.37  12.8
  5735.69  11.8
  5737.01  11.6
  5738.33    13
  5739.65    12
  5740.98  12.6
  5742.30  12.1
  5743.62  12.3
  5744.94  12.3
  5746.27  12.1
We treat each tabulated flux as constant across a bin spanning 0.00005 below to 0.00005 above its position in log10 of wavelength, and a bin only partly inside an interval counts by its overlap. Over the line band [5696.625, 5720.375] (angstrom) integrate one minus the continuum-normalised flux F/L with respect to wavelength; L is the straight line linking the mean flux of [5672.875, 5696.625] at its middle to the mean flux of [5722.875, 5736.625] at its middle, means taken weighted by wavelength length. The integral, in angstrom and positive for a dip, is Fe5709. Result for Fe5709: 1.0 angstrom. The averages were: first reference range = 11.7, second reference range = 11.9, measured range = 11.3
